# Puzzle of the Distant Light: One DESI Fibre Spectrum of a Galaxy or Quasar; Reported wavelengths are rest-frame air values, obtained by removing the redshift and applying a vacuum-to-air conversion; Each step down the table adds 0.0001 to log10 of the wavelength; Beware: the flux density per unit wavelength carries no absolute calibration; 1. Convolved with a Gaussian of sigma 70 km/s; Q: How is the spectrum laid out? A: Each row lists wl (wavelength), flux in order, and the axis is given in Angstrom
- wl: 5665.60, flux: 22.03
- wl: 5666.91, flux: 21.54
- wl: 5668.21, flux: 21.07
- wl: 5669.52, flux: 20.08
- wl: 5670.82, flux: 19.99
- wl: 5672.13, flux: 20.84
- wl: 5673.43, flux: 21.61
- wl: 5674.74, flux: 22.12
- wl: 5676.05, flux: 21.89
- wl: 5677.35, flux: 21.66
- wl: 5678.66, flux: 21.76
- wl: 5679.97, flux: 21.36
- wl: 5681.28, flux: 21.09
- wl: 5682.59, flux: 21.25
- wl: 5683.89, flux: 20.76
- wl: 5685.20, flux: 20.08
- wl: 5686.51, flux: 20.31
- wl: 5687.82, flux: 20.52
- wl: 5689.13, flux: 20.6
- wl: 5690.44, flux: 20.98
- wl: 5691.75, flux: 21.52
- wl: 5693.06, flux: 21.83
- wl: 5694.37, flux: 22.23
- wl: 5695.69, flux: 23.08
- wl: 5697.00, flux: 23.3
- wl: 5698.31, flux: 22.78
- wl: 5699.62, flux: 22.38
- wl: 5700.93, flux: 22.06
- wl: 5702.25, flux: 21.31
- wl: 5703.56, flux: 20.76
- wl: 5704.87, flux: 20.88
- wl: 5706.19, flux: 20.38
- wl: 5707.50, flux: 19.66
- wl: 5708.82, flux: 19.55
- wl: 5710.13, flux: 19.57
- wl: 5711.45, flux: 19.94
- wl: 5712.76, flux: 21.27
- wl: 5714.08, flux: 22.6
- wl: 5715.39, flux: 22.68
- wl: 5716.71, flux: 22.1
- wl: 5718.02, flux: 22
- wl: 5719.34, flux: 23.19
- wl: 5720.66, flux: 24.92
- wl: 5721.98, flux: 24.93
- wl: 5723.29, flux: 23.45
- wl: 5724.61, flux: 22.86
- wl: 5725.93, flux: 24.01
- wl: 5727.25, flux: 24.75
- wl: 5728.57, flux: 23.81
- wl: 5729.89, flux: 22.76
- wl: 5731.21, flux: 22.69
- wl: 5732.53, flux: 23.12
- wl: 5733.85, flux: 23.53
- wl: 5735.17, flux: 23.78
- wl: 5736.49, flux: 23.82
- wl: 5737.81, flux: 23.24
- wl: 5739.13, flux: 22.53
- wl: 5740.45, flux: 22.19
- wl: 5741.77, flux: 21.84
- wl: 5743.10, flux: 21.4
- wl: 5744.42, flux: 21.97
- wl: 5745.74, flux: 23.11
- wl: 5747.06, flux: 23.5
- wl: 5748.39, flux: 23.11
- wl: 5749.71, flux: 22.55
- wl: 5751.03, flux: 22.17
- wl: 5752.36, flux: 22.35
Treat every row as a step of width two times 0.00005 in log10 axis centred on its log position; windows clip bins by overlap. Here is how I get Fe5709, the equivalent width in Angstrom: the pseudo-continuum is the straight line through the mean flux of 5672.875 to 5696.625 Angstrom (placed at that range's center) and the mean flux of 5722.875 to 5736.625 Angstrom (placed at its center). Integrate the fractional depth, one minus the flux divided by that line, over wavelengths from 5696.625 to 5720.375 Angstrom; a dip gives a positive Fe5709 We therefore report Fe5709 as 1.0 Angstrom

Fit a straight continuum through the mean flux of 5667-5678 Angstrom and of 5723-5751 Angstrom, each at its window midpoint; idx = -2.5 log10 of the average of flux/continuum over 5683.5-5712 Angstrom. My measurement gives 0.04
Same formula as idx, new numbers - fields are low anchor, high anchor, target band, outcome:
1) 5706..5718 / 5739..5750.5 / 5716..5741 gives -0.08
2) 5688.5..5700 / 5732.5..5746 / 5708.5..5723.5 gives 0.01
